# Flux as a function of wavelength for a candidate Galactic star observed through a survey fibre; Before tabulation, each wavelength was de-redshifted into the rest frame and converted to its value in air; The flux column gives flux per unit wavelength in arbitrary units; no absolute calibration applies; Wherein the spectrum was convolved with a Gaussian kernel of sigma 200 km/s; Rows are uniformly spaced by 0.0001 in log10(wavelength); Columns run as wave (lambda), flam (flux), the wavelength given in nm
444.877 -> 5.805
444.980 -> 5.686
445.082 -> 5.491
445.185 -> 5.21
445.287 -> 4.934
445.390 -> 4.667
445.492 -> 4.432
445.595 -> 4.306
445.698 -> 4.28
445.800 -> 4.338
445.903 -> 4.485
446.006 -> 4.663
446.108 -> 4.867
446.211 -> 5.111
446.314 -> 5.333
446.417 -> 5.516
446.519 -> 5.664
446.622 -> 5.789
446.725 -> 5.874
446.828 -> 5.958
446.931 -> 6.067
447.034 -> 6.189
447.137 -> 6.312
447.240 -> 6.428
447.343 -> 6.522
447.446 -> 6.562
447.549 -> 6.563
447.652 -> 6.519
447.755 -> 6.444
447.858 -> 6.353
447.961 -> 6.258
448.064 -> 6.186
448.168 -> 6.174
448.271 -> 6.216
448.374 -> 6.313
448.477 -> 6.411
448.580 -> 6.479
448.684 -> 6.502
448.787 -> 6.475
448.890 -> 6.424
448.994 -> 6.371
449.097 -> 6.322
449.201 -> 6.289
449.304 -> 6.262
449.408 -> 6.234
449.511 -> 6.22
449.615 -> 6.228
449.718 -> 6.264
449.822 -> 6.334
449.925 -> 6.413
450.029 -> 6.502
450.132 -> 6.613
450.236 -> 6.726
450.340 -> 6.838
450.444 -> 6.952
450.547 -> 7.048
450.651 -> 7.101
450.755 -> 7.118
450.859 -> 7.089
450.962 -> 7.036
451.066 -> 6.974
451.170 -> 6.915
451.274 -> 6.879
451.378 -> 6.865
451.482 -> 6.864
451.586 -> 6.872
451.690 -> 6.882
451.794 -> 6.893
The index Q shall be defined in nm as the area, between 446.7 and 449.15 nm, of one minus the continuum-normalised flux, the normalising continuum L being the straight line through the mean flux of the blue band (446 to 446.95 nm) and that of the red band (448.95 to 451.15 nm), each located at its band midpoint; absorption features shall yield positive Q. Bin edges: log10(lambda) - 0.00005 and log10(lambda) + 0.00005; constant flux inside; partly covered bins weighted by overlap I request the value -0.16 nm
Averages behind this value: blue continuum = 5.51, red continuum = 6.62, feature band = 6.33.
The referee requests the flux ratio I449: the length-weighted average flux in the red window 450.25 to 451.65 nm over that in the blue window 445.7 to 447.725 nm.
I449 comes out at 1.22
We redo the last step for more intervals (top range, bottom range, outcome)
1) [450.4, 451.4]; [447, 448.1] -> 1.09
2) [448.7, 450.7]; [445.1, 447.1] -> 1.26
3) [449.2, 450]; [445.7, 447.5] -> 1.12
